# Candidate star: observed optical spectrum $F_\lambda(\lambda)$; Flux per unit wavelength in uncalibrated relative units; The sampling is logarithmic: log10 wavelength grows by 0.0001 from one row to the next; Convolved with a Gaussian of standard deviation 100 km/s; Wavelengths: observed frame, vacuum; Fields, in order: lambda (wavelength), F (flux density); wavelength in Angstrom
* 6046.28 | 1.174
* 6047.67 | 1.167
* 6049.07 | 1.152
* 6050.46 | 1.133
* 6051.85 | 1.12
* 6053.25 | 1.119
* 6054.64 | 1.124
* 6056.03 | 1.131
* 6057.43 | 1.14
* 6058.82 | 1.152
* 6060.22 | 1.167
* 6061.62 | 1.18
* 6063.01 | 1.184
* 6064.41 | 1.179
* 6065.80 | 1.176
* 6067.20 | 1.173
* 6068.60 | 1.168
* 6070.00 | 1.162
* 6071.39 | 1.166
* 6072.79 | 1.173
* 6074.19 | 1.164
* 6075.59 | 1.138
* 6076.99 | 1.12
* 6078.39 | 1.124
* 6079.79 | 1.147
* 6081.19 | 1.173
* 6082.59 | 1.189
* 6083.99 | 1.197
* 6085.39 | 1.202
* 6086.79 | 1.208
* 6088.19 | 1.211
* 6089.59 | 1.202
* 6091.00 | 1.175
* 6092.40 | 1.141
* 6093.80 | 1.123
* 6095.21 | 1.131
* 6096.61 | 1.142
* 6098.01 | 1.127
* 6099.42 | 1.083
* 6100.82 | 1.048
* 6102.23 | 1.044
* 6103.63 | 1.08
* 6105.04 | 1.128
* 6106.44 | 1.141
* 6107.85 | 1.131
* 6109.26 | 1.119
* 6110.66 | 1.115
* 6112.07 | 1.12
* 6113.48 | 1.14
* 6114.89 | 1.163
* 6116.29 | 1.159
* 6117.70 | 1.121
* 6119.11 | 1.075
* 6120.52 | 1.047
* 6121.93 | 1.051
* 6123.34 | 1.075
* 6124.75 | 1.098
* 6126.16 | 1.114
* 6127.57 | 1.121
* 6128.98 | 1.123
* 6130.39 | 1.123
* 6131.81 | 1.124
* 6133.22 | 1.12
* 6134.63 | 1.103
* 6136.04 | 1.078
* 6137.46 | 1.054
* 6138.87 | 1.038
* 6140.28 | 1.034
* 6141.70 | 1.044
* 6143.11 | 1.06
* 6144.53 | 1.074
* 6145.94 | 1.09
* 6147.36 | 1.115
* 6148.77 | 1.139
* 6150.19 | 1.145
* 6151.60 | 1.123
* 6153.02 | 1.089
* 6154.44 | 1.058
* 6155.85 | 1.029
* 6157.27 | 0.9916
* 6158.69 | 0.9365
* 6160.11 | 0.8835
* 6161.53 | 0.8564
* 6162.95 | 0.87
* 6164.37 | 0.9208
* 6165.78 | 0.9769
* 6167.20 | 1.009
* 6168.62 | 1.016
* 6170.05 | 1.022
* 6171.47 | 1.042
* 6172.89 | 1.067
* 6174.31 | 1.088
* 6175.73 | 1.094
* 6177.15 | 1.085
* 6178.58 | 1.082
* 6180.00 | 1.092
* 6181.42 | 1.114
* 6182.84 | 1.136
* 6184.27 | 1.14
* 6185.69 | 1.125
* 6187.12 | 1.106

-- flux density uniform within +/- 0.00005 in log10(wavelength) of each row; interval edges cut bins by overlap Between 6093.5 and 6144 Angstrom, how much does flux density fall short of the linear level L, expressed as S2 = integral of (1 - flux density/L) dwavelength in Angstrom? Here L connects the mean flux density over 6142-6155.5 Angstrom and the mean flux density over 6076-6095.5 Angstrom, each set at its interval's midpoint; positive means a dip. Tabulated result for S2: 1.4 Angstrom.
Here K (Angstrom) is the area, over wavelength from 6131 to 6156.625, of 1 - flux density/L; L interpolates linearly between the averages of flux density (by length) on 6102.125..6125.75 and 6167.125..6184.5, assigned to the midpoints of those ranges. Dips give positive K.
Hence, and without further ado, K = 0.2 Angstrom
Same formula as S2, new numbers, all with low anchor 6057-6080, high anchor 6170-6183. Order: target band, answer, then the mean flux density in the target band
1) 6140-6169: 2.1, 1.02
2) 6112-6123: 0.2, 1.11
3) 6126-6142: 0.3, 1.09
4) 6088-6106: 0.3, 1.12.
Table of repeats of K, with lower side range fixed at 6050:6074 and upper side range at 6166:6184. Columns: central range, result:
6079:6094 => -0.6 Angstrom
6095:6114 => 0.2 Angstrom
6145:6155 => -0.2 Angstrom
